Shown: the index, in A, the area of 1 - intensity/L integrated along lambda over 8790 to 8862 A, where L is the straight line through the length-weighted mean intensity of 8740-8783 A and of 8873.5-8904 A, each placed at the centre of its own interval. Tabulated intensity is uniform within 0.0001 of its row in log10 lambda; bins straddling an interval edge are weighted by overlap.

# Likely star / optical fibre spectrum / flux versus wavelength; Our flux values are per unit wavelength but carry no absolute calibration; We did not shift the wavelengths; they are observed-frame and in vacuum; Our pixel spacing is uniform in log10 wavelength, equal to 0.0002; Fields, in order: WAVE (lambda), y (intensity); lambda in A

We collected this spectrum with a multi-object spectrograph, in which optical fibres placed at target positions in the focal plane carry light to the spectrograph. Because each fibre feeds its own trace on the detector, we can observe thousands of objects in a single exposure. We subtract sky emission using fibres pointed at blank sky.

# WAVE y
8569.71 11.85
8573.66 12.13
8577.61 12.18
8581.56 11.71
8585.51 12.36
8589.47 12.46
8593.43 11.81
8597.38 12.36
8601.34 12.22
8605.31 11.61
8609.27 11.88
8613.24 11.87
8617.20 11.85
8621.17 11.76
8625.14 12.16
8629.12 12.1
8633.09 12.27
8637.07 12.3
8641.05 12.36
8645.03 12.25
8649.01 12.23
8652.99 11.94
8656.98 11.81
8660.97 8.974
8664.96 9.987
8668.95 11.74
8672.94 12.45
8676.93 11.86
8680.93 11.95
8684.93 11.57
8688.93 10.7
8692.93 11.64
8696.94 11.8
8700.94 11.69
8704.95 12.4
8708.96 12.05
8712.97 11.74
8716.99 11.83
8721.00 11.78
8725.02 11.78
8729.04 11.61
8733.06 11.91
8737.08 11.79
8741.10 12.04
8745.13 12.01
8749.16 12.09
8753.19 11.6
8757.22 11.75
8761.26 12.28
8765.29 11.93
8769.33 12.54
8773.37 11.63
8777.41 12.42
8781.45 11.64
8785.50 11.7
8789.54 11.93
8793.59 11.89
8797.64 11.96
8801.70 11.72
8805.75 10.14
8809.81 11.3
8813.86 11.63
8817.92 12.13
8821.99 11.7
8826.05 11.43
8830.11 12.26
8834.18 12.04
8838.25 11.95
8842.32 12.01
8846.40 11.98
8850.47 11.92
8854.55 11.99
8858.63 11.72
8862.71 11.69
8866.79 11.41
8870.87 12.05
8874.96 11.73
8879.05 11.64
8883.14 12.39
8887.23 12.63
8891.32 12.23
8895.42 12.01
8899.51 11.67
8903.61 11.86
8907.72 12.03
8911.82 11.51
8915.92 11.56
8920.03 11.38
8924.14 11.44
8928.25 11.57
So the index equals 1.6 A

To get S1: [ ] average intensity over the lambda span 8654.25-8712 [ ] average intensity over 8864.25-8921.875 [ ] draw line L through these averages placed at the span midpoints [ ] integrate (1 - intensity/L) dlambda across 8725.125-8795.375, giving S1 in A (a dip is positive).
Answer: -1.8 A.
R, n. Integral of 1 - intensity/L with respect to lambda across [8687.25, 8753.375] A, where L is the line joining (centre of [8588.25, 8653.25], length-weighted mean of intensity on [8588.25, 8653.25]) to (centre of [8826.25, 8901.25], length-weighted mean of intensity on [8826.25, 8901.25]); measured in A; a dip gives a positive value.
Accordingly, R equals 1.2 A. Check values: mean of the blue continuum 12.1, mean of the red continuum 12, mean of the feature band 11.8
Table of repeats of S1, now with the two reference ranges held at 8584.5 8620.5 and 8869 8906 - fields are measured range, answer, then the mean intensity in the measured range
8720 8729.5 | 0.2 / 11.7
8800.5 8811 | 0.9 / 11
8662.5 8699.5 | 1.6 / 11.5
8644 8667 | 1.7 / 11.2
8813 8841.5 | 0.3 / 11.9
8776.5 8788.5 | 0.1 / 11.9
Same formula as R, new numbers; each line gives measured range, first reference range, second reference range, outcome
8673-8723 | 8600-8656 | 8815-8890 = 1.0 A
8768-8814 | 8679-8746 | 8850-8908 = 0.6 A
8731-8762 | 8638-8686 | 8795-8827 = -1.0 A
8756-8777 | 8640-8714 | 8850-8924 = -0.6 A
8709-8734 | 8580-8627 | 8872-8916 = 0.4 A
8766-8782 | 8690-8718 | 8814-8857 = -0.3 A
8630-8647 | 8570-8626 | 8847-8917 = -0.4 A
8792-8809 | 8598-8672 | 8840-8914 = 0.7 A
